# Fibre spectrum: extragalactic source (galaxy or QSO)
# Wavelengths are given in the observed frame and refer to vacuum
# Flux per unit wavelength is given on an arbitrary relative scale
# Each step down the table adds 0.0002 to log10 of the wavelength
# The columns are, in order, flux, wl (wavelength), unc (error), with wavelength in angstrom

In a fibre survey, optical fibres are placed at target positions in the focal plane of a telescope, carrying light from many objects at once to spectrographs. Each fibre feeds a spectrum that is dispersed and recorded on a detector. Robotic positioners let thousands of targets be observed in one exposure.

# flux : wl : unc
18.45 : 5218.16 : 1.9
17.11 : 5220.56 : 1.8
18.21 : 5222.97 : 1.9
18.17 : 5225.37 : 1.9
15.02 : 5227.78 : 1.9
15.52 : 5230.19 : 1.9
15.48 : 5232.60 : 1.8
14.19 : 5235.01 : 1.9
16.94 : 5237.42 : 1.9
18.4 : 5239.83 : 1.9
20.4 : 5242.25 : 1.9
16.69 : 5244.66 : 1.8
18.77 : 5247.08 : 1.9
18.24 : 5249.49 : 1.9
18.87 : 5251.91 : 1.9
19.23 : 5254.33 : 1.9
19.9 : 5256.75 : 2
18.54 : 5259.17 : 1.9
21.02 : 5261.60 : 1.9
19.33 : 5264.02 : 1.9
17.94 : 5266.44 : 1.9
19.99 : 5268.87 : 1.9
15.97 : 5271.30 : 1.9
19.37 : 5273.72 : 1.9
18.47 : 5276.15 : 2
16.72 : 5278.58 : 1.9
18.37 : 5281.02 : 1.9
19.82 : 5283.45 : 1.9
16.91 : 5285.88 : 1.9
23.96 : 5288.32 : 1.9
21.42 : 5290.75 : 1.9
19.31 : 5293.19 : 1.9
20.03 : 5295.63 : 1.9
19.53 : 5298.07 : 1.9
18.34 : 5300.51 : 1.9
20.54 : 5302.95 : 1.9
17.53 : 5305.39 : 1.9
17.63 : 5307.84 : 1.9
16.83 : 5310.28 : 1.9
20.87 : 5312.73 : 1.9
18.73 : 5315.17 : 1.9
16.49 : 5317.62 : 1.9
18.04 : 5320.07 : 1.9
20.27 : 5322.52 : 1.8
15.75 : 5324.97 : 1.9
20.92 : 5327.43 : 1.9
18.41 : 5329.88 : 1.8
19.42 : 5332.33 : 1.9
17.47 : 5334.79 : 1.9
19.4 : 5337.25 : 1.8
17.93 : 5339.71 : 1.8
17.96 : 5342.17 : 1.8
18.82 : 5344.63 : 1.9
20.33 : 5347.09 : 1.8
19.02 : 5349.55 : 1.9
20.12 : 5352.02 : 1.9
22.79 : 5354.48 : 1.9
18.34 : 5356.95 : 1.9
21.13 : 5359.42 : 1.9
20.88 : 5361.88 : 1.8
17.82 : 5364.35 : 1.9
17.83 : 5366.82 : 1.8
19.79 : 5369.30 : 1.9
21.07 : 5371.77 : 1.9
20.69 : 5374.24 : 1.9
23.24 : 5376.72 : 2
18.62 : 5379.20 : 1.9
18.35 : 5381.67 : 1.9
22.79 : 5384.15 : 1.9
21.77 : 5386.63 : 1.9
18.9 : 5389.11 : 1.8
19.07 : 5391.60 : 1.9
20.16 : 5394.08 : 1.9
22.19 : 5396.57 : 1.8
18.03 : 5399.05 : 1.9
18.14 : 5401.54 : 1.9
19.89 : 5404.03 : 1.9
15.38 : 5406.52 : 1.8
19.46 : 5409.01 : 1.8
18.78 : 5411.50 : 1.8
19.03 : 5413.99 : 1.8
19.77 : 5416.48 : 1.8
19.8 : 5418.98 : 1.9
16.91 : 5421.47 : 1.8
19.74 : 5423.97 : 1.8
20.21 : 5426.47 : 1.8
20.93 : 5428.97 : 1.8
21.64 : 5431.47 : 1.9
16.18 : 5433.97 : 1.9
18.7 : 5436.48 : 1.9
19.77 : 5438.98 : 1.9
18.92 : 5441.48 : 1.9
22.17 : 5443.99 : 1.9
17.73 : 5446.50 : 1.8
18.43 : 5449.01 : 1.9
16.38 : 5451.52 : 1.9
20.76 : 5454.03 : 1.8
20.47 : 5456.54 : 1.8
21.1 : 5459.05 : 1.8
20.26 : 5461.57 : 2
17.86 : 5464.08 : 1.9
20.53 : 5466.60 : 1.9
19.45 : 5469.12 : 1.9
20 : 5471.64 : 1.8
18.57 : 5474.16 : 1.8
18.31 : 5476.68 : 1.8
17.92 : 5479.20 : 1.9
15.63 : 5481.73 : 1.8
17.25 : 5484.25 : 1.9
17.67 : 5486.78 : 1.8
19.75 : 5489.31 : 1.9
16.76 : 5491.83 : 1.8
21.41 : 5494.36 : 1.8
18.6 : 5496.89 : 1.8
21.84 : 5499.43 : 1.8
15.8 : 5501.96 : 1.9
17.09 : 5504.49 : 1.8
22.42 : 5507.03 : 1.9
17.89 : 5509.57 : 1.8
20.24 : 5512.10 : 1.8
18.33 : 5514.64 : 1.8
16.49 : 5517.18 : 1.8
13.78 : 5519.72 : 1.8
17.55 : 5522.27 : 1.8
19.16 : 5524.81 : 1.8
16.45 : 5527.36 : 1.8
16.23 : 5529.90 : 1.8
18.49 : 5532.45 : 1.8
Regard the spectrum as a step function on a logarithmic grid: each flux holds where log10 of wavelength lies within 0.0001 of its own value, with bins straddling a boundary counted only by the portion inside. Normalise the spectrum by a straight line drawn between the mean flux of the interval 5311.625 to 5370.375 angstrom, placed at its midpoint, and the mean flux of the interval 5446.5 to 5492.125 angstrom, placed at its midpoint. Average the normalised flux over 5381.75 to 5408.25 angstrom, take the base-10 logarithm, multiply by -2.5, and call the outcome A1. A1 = -0.03 mag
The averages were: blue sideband 19.1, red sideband 18.7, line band 19.6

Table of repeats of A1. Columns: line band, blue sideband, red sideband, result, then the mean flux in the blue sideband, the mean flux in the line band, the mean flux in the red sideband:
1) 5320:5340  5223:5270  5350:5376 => 0.046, 18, 18.7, 20.1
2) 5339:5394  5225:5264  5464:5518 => -0.093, 17.9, 19.9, 18.7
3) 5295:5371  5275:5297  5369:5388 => 0.064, 19.4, 19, 20.8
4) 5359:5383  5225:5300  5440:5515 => -0.066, 18.5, 19.9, 19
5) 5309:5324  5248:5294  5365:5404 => 0.056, 19.1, 18.5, 20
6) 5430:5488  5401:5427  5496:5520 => -0.019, 18.8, 18.9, 18.4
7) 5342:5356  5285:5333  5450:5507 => -0.053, 19.1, 20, 18.9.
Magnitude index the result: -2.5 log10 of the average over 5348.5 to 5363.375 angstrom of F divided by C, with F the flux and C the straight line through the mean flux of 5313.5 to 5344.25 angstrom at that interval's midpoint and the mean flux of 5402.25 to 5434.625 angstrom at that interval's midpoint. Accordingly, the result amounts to -0.095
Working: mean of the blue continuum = 18.4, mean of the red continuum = 19.1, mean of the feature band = 20.4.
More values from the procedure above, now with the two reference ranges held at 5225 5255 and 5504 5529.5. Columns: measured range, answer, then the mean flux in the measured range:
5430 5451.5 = -0.077 mag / 19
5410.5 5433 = -0.111 mag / 19.6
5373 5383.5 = -0.158 mag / 20.4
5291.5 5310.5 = -0.086 mag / 18.9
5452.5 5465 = -0.132 mag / 20.1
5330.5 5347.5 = -0.068 mag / 18.7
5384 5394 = -0.155 mag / 20.3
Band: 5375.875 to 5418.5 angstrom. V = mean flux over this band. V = 19.6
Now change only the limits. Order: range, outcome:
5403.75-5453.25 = 19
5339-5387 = 20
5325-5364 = 19.4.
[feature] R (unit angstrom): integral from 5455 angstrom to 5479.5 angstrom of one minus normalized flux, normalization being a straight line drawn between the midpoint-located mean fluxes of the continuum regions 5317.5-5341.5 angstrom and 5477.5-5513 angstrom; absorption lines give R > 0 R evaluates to -1.3 angstrom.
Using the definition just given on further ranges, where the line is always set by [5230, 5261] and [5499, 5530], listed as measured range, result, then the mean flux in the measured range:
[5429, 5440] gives -0.83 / 19.3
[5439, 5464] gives -2.23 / 19.5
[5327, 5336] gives -0.49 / 18.9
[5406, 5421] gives -0.72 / 18.8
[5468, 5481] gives -0.58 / 18.7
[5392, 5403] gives -1.03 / 19.6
